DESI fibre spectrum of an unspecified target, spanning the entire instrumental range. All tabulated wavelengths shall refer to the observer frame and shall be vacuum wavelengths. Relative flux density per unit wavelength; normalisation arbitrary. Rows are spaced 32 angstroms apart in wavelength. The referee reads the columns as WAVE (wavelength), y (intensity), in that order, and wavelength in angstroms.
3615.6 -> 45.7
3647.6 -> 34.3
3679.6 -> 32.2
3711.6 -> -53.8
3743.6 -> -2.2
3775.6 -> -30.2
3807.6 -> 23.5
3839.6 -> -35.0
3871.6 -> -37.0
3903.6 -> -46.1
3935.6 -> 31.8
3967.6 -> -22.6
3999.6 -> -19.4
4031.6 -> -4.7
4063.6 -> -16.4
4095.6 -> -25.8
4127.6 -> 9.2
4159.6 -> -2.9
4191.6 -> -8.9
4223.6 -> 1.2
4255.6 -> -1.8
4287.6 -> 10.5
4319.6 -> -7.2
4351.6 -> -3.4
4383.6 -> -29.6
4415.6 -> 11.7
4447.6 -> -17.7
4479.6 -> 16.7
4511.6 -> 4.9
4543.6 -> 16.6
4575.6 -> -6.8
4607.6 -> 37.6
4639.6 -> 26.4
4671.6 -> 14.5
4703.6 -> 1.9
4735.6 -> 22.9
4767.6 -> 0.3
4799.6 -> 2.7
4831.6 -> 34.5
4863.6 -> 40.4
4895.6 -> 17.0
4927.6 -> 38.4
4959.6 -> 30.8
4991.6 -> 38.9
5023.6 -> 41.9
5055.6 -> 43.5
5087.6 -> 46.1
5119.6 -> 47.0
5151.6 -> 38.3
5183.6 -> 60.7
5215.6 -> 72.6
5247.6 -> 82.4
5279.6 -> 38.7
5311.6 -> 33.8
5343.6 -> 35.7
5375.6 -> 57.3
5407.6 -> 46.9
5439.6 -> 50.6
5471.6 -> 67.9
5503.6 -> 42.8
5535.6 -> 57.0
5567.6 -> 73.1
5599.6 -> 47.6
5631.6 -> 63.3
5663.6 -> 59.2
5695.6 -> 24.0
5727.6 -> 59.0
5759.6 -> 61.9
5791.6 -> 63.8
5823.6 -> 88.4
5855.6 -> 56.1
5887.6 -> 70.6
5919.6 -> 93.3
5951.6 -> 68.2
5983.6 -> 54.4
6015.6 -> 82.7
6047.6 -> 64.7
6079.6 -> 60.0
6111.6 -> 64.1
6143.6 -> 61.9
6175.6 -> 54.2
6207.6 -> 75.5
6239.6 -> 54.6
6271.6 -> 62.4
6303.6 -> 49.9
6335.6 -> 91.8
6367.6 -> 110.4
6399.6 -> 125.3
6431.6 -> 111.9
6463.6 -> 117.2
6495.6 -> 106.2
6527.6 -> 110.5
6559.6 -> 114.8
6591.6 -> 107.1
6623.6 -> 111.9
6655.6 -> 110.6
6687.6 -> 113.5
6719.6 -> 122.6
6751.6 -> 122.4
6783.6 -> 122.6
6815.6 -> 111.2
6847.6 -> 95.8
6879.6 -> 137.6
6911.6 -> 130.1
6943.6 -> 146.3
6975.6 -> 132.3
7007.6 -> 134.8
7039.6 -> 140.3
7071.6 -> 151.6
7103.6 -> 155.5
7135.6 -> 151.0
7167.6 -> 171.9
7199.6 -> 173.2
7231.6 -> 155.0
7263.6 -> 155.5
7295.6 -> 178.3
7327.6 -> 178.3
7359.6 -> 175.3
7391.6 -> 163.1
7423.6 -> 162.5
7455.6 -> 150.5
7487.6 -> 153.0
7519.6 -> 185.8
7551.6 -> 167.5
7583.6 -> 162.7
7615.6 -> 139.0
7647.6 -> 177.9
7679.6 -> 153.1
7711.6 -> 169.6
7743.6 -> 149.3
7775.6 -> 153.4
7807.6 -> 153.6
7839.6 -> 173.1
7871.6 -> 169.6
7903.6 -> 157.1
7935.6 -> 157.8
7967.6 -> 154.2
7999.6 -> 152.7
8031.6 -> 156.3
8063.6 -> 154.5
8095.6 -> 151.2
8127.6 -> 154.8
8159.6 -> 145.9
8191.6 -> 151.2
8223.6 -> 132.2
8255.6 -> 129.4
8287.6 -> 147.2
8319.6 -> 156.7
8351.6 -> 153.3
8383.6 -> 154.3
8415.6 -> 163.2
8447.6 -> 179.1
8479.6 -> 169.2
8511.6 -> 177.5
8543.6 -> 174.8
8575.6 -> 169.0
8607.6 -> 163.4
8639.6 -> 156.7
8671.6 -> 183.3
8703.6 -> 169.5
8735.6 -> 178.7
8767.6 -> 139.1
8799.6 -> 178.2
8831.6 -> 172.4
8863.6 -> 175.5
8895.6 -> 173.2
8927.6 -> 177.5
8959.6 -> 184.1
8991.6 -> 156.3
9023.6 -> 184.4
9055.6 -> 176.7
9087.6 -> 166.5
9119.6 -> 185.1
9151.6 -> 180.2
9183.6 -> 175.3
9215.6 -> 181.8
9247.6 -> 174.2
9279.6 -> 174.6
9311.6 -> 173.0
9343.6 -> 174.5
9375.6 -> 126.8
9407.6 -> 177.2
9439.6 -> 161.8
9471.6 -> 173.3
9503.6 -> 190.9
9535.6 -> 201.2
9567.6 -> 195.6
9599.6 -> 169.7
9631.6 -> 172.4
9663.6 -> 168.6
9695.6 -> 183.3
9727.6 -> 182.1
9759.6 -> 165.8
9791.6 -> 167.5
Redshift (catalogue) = 0.591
